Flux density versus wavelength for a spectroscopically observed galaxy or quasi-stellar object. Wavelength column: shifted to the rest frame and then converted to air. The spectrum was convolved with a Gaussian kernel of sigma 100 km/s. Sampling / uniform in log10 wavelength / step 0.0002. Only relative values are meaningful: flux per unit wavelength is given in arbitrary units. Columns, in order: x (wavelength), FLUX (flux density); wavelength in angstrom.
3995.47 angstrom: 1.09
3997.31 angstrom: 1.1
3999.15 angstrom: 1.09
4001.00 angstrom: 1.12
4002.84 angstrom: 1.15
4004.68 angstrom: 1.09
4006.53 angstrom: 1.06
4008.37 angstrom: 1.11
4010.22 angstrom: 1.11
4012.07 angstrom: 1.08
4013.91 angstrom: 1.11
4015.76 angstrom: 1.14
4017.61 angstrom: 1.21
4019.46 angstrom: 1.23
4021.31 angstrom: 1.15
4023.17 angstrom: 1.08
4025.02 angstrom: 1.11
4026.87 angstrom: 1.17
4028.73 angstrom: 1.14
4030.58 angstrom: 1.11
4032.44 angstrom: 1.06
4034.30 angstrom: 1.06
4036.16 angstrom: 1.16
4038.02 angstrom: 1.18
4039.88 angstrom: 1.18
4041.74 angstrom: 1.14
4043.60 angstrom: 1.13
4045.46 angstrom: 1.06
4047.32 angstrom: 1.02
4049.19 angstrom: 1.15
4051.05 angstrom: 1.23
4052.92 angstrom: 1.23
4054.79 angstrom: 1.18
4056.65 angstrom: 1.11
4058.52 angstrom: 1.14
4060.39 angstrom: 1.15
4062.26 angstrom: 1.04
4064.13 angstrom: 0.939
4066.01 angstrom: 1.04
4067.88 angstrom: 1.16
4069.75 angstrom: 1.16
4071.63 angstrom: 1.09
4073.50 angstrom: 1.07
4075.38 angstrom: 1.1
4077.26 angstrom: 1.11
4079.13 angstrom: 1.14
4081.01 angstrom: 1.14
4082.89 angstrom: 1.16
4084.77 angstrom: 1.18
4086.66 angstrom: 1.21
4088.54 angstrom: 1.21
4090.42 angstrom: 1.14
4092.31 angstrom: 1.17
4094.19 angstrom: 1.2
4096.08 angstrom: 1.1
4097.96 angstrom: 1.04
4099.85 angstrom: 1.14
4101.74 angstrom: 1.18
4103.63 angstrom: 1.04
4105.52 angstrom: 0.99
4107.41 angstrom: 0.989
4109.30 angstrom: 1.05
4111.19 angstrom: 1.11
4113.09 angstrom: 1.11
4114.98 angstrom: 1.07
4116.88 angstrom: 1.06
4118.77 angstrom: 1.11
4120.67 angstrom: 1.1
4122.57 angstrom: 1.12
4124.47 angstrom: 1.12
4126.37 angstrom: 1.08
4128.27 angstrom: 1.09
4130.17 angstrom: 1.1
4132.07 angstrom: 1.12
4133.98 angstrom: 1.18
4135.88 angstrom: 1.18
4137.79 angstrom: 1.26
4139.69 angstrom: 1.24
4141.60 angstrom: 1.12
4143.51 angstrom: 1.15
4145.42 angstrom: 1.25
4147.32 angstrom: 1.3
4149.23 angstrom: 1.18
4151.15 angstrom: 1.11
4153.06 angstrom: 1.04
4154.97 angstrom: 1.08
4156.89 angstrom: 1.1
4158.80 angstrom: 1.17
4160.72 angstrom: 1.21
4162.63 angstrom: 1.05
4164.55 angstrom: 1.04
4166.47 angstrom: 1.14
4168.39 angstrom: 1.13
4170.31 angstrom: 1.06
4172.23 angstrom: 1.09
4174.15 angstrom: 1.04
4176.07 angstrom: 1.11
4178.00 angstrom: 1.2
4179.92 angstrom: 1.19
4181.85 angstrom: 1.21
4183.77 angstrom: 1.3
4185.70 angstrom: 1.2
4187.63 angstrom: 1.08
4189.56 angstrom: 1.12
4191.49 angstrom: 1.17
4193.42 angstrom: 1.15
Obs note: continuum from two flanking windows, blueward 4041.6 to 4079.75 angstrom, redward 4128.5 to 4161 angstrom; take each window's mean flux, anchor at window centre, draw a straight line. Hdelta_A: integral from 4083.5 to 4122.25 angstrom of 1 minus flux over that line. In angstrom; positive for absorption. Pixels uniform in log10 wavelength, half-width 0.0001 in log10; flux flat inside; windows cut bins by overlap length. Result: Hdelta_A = 0.91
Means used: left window 1.11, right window 1.16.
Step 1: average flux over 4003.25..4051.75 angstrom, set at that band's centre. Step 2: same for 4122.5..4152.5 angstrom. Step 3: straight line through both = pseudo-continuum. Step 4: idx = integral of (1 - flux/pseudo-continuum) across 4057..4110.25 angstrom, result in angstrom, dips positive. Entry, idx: 1.60 angstrom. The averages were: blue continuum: 1.13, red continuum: 1.16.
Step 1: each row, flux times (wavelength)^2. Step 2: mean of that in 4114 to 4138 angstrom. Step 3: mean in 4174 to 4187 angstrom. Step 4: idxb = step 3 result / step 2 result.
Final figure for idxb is 1.1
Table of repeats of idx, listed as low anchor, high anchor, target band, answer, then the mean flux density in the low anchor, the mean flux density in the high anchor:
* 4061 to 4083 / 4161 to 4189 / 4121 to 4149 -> -1.1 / 1.09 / 1.13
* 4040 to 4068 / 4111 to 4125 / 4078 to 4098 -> -0.9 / 1.12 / 1.1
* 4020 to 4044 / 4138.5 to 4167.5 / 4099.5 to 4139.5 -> 1.2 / 1.13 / 1.15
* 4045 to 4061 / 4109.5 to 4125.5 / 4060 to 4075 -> 0.7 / 1.14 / 1.1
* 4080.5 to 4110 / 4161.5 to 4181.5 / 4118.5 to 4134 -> 0.1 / 1.12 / 1.11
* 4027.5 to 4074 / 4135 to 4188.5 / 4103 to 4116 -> 1.0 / 1.12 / 1.15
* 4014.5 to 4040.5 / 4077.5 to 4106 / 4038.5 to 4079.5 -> 0.8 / 1.14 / 1.14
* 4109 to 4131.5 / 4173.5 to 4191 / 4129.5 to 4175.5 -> -0.4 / 1.1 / 1.16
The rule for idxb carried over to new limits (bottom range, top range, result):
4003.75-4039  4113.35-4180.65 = 1.07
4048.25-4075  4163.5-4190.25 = 1.07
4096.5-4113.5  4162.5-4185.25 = 1.09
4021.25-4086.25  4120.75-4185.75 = 1.07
